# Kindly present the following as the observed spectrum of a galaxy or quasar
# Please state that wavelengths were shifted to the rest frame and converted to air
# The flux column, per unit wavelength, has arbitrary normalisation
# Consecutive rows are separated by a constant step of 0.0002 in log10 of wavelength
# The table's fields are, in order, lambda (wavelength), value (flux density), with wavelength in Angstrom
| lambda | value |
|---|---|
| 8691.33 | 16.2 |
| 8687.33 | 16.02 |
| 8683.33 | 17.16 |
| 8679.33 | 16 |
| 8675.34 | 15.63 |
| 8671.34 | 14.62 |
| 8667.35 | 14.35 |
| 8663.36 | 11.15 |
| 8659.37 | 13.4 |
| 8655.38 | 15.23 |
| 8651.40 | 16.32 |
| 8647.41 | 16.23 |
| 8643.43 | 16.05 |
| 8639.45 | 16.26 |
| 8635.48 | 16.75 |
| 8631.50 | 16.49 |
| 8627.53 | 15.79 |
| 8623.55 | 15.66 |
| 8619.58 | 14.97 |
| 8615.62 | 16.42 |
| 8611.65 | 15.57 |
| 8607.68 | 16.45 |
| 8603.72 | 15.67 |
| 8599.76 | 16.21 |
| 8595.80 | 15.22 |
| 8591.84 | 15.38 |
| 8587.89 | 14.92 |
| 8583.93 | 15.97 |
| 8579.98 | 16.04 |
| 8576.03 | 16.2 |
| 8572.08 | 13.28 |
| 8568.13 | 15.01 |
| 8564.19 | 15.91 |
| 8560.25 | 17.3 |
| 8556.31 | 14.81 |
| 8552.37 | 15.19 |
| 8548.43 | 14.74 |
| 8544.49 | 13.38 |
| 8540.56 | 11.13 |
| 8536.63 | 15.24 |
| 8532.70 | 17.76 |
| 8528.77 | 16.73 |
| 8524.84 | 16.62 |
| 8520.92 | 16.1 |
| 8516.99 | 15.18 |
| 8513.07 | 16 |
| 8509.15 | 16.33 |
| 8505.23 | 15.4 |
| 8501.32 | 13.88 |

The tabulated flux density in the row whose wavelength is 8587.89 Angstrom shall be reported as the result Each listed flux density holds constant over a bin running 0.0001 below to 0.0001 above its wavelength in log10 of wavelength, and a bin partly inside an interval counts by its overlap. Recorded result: 14.92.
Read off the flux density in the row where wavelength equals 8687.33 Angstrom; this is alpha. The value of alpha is 16.02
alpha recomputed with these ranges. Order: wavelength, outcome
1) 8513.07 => 16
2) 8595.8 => 15.22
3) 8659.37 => 13.4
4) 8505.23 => 15.4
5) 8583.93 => 15.97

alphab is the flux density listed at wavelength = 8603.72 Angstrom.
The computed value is 15.67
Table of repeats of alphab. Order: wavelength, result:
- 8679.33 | 16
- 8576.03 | 16.2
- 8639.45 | 16.26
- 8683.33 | 17.16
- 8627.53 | 15.79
